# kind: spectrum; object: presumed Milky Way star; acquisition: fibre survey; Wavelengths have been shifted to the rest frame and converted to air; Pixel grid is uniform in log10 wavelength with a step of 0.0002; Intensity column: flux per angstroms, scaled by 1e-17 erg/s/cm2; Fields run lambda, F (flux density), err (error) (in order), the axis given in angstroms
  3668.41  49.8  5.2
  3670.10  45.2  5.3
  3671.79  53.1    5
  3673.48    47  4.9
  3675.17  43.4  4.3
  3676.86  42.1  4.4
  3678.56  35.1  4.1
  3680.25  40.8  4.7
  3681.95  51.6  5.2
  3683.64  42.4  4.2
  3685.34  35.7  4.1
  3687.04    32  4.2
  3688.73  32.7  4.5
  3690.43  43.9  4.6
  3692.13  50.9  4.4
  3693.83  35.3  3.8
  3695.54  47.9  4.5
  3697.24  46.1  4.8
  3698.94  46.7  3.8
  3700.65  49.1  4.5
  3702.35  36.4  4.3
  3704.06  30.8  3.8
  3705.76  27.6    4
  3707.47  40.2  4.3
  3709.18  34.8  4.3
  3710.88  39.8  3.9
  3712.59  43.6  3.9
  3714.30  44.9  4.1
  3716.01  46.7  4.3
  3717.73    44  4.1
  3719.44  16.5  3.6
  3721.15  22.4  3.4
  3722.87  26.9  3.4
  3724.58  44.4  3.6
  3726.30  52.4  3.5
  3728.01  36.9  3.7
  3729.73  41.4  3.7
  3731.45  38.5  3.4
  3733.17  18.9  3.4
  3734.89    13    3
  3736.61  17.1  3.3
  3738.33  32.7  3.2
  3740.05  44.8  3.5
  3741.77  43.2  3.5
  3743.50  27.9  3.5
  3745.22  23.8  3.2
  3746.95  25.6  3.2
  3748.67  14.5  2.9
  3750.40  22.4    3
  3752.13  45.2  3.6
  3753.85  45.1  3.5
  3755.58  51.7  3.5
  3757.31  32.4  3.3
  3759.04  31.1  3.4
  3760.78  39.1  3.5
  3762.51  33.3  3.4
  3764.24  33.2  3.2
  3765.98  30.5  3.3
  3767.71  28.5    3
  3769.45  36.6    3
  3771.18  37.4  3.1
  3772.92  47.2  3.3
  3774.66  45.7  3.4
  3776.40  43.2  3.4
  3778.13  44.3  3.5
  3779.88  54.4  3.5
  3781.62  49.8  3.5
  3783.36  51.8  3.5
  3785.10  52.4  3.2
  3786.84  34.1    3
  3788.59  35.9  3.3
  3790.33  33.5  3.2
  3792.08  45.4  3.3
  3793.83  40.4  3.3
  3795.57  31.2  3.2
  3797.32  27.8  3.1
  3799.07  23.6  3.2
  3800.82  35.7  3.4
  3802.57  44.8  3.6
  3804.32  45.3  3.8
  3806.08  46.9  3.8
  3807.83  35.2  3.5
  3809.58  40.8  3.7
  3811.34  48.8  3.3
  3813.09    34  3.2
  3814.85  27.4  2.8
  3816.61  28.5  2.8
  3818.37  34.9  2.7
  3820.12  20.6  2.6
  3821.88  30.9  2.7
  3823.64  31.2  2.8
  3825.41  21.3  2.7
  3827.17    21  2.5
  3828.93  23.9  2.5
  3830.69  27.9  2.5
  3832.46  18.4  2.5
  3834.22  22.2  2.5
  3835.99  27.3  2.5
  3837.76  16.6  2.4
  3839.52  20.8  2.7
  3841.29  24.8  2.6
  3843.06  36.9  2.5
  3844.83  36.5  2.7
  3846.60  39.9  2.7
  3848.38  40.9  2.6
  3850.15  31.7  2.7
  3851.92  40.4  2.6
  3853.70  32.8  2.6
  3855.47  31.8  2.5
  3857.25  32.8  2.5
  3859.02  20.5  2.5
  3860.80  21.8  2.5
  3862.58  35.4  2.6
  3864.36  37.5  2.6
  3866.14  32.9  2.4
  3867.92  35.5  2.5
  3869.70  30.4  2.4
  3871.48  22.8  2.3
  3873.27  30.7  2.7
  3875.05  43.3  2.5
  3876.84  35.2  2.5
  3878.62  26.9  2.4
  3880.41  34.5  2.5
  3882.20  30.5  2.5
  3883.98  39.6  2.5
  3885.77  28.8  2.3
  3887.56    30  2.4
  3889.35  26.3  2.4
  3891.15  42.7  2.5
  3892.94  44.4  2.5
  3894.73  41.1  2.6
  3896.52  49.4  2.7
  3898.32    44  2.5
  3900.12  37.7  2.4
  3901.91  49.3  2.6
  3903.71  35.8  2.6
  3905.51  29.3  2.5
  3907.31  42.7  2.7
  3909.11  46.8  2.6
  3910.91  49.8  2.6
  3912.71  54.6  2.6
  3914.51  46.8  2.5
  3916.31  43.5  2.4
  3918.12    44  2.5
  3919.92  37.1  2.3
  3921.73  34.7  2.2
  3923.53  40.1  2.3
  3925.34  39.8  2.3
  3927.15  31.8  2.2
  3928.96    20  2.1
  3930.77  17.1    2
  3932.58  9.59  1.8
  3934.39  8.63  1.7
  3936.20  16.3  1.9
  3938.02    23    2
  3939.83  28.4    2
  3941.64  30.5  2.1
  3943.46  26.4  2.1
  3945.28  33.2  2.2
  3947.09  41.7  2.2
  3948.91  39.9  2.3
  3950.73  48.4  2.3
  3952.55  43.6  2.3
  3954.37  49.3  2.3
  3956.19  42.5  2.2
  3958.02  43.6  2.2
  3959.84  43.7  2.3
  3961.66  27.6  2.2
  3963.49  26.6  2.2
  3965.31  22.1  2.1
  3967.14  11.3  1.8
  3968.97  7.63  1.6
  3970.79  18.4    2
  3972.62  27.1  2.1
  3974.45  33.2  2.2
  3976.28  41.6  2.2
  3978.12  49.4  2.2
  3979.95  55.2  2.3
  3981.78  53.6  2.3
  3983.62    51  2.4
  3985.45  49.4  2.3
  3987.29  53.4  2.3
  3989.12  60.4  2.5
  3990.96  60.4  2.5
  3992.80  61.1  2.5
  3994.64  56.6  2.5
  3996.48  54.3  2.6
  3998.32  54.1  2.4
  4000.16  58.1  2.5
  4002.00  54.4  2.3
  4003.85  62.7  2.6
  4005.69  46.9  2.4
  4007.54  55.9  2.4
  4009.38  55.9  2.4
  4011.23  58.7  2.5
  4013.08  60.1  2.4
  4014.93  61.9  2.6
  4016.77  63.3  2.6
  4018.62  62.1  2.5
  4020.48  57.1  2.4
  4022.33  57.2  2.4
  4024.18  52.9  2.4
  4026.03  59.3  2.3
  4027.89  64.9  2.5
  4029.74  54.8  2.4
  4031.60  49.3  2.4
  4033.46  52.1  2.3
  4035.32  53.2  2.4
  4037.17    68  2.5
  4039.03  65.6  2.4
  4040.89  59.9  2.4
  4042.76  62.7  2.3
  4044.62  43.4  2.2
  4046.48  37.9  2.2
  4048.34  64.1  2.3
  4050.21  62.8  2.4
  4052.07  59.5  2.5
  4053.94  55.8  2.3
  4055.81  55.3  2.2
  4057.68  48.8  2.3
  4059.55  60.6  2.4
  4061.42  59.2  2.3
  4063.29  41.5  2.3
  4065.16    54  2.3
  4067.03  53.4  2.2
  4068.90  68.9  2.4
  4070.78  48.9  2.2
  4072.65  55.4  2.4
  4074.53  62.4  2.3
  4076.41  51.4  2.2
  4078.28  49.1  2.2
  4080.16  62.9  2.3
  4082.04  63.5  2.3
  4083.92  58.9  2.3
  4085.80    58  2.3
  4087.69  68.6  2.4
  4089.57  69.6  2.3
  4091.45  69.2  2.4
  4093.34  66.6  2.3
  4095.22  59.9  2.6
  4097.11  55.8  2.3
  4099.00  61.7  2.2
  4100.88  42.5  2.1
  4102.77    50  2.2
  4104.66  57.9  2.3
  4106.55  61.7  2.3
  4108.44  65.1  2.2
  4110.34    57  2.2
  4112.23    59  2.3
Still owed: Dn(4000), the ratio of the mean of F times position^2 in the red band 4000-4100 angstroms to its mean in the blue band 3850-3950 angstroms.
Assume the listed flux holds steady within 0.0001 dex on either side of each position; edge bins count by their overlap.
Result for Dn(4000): 1.83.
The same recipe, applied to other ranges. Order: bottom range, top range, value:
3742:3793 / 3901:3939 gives 0.98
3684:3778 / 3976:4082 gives 1.81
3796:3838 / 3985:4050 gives 2.05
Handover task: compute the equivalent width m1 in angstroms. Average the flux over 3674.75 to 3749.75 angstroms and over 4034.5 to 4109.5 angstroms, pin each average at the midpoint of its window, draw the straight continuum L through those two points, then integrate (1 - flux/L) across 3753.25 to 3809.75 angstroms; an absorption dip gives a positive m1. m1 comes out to 1.24 angstroms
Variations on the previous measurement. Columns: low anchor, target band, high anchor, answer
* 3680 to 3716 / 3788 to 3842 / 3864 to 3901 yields 9.1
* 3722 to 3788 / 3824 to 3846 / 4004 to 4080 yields 8.9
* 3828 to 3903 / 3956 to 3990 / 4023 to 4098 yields 6.6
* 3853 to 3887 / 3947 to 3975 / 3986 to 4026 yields 9.1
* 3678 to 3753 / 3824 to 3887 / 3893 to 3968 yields 9.8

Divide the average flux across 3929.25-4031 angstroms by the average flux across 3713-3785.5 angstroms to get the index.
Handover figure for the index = 1.20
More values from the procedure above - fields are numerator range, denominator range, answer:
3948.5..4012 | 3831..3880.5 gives 1.47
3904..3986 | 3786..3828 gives 1.03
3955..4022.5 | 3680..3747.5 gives 1.29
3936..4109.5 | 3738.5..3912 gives 1.46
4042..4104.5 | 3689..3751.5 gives 1.62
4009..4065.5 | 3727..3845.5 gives 1.67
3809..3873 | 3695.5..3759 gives 0.85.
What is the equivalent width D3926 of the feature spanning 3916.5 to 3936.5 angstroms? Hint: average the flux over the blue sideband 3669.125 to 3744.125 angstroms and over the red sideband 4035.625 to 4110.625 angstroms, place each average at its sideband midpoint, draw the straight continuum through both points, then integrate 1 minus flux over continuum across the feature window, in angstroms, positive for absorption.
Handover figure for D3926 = 8.8 angstroms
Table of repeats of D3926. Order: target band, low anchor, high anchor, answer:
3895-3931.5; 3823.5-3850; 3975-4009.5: 0.4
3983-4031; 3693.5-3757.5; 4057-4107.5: -3.6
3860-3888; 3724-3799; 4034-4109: 7.6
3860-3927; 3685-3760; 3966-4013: 9.0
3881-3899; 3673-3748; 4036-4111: 3.7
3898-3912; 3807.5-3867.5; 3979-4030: -0.3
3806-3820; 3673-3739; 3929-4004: 0.9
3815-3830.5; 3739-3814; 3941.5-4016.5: 5.1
